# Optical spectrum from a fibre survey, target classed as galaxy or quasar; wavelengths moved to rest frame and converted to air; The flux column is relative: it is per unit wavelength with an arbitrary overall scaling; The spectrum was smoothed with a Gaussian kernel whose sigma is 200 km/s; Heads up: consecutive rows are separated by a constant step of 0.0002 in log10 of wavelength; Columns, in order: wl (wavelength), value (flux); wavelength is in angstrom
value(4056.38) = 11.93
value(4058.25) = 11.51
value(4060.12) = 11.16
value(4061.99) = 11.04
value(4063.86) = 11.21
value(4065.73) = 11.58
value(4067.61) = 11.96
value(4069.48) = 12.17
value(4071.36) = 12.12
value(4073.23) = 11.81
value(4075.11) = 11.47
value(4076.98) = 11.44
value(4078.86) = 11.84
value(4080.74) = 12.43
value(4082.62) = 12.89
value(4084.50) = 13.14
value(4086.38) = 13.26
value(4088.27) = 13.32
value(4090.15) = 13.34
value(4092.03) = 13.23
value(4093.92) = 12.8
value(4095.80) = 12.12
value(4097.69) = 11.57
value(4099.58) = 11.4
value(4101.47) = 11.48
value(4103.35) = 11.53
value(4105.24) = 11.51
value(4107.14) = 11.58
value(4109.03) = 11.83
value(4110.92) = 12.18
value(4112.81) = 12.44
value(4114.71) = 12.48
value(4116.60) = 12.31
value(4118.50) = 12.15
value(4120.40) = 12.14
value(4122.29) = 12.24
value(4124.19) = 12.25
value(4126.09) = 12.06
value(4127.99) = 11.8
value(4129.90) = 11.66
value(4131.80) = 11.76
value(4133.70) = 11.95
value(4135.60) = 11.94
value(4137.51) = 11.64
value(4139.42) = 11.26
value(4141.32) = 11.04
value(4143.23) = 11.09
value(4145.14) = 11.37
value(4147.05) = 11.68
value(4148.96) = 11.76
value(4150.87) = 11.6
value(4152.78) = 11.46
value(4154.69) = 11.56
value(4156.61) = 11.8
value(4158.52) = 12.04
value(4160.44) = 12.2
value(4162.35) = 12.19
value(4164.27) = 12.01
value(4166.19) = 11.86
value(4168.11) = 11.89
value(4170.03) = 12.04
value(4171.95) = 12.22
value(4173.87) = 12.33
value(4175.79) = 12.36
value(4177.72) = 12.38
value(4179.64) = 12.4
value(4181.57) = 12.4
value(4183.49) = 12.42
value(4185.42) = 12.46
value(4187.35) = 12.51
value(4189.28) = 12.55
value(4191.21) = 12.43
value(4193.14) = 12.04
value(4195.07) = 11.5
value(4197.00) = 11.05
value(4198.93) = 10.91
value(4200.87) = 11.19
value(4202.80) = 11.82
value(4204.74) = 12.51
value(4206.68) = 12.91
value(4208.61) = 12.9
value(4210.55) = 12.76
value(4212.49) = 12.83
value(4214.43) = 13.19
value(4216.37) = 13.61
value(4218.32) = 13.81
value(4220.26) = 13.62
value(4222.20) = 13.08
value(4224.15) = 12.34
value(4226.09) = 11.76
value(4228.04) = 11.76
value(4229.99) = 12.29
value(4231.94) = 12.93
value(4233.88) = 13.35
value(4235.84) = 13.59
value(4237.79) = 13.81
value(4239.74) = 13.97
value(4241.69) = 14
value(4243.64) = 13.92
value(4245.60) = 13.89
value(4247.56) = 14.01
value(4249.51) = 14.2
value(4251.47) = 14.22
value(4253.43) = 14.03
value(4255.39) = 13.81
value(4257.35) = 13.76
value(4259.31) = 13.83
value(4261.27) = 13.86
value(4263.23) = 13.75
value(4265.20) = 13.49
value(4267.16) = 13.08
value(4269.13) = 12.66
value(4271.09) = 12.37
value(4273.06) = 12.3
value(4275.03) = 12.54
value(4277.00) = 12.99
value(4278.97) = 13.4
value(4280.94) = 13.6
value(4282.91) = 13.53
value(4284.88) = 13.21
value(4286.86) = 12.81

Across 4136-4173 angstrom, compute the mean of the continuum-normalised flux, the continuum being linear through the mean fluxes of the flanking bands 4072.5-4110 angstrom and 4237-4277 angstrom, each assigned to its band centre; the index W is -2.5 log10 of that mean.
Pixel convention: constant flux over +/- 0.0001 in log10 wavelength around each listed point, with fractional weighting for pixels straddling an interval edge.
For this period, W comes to 0.09 mag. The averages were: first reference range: 12.2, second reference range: 13.6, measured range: 11.7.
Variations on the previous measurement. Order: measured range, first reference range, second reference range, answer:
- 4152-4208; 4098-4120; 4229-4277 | 0.05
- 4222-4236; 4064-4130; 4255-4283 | 0.04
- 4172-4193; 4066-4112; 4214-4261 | 0.05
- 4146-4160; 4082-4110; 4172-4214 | 0.05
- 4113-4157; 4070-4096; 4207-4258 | 0.09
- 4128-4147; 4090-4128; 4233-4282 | 0.08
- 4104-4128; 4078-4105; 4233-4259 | 0.05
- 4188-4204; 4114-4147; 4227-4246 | 0.09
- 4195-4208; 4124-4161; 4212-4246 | 0.09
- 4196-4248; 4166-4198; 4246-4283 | -0.01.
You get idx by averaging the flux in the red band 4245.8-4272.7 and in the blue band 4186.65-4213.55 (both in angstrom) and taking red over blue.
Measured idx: 1.12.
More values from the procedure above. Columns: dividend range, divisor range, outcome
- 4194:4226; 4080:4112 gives 1.01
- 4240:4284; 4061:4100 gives 1.11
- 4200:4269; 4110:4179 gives 1.11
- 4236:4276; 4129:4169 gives 1.16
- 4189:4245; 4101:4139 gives 1.06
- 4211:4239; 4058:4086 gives 1.09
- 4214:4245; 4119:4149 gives 1.12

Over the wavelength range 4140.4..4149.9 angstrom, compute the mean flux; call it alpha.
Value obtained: 11.4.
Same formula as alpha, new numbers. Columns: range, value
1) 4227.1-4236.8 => 12.8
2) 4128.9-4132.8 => 11.7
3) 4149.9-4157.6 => 11.6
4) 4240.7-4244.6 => 14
